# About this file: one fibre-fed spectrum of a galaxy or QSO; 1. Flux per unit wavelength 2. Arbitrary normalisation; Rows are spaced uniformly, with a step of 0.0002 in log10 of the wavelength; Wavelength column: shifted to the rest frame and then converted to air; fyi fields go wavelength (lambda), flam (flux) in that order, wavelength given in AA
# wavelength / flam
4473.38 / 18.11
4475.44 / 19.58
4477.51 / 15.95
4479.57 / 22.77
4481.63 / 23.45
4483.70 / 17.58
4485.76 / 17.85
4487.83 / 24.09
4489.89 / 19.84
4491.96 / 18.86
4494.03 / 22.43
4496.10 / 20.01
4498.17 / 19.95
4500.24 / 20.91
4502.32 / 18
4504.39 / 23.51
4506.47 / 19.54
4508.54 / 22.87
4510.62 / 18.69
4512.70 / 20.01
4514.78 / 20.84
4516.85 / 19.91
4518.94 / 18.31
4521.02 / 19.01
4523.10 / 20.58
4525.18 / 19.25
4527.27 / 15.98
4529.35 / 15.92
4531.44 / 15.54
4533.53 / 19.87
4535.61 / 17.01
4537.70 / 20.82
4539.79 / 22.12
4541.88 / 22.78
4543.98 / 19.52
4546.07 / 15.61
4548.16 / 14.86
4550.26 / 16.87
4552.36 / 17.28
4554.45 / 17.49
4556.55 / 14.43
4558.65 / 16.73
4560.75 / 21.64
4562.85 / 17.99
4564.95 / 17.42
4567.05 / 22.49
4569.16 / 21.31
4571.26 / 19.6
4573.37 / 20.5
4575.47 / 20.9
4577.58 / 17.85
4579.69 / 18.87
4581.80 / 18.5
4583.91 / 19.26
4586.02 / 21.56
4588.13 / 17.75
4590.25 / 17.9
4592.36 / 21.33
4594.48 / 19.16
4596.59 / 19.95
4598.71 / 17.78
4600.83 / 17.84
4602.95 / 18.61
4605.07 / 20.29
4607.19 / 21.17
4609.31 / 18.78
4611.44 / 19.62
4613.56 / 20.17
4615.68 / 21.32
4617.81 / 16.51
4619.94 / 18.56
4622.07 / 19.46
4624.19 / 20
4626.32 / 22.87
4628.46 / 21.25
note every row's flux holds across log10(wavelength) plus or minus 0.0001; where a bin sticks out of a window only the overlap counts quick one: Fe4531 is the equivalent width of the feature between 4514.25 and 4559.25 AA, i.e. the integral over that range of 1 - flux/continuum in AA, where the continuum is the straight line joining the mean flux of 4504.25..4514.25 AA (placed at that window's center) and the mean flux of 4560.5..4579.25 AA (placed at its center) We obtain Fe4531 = 4.7 AA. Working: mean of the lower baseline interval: 20.7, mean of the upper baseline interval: 19.9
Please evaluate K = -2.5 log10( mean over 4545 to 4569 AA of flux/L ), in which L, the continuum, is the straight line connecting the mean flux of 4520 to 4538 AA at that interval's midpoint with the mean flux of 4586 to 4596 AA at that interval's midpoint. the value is 0.06 mag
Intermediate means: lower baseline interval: 18.1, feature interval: 17.7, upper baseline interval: 19.4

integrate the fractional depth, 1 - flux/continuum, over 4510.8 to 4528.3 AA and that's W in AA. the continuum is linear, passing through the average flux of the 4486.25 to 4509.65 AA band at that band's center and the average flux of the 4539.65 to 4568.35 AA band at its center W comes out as 0.6 AA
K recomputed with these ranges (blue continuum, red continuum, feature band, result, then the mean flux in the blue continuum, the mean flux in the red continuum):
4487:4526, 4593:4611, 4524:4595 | 0.057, 20.3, 19.3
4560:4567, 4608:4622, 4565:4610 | -0.013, 19.4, 19.2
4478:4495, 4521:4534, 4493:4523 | -0.060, 20.7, 17.9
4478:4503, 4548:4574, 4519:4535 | 0.080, 20.4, 18.4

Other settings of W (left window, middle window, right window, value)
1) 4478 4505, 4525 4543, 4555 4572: 0.7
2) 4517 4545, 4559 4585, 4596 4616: -0.5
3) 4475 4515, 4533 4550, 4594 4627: 0.9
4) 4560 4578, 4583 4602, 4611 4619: 0.5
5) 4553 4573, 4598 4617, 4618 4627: 0.0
